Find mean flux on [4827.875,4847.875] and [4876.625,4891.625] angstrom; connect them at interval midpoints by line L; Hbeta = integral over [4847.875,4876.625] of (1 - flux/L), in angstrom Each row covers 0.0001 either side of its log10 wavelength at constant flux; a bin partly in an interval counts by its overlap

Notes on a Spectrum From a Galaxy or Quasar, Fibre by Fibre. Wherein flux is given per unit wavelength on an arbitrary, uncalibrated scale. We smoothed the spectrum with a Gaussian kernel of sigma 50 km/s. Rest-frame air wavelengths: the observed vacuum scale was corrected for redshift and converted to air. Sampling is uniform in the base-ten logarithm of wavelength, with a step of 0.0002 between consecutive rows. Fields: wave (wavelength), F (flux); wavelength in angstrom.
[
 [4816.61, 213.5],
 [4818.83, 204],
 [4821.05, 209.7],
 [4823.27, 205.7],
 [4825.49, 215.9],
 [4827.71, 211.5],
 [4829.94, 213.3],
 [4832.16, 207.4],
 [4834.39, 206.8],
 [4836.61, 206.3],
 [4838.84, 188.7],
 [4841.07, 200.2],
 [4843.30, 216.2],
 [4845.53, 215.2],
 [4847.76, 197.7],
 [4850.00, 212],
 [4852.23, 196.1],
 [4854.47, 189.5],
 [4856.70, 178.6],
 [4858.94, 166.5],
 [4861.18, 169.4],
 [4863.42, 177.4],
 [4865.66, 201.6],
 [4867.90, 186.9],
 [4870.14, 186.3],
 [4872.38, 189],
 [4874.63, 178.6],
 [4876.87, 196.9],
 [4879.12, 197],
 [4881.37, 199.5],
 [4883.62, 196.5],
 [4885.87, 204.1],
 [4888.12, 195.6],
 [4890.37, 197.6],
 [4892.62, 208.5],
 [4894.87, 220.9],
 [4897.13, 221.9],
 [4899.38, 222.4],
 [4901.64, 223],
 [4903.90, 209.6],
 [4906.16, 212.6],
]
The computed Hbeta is 2.2 angstrom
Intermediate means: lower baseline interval 206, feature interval 187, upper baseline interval 198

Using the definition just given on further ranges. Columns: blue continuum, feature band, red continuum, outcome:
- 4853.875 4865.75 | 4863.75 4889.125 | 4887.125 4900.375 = 0.1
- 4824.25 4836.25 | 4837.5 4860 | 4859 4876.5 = 0.1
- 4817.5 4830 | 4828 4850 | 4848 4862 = -0.9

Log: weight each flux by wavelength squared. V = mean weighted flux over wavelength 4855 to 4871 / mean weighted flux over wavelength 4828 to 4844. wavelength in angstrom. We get 0.89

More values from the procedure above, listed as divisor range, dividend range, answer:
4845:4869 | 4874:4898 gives 1.08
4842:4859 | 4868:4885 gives 0.98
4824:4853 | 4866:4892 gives 0.95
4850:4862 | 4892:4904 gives 1.21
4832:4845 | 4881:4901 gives 1.04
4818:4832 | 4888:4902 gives 1.05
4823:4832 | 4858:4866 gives 0.85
